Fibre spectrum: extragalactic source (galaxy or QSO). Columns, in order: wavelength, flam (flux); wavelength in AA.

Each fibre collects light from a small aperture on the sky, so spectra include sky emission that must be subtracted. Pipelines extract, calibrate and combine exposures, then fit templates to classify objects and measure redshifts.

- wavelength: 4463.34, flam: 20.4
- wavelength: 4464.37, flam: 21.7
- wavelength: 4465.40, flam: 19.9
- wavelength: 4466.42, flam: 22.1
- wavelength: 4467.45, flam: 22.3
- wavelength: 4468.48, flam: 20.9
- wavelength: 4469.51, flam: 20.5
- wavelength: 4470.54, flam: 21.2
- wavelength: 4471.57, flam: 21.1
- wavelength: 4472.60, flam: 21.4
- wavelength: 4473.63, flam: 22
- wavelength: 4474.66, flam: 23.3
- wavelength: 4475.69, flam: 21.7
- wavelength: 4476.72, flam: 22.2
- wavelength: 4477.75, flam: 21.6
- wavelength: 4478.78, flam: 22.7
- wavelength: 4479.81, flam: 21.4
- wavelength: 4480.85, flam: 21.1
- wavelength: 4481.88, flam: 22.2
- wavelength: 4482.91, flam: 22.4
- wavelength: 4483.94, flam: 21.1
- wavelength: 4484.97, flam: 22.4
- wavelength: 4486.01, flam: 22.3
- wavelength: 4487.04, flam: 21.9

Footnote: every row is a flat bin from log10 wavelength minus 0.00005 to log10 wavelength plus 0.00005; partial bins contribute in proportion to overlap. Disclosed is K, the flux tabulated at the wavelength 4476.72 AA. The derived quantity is 22.2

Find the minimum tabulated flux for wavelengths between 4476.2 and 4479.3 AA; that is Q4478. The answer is 21.6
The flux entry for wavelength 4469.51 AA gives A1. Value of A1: 20.5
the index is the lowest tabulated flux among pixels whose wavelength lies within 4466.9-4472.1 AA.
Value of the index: 20.5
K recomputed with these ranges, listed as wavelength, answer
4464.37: 21.7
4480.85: 21.1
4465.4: 19.9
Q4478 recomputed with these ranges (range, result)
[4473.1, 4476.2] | 21.7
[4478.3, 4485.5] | 21.1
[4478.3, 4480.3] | 21.4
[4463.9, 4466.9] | 19.9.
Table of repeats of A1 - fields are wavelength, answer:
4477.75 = 21.6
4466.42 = 22.1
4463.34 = 20.4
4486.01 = 22.3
